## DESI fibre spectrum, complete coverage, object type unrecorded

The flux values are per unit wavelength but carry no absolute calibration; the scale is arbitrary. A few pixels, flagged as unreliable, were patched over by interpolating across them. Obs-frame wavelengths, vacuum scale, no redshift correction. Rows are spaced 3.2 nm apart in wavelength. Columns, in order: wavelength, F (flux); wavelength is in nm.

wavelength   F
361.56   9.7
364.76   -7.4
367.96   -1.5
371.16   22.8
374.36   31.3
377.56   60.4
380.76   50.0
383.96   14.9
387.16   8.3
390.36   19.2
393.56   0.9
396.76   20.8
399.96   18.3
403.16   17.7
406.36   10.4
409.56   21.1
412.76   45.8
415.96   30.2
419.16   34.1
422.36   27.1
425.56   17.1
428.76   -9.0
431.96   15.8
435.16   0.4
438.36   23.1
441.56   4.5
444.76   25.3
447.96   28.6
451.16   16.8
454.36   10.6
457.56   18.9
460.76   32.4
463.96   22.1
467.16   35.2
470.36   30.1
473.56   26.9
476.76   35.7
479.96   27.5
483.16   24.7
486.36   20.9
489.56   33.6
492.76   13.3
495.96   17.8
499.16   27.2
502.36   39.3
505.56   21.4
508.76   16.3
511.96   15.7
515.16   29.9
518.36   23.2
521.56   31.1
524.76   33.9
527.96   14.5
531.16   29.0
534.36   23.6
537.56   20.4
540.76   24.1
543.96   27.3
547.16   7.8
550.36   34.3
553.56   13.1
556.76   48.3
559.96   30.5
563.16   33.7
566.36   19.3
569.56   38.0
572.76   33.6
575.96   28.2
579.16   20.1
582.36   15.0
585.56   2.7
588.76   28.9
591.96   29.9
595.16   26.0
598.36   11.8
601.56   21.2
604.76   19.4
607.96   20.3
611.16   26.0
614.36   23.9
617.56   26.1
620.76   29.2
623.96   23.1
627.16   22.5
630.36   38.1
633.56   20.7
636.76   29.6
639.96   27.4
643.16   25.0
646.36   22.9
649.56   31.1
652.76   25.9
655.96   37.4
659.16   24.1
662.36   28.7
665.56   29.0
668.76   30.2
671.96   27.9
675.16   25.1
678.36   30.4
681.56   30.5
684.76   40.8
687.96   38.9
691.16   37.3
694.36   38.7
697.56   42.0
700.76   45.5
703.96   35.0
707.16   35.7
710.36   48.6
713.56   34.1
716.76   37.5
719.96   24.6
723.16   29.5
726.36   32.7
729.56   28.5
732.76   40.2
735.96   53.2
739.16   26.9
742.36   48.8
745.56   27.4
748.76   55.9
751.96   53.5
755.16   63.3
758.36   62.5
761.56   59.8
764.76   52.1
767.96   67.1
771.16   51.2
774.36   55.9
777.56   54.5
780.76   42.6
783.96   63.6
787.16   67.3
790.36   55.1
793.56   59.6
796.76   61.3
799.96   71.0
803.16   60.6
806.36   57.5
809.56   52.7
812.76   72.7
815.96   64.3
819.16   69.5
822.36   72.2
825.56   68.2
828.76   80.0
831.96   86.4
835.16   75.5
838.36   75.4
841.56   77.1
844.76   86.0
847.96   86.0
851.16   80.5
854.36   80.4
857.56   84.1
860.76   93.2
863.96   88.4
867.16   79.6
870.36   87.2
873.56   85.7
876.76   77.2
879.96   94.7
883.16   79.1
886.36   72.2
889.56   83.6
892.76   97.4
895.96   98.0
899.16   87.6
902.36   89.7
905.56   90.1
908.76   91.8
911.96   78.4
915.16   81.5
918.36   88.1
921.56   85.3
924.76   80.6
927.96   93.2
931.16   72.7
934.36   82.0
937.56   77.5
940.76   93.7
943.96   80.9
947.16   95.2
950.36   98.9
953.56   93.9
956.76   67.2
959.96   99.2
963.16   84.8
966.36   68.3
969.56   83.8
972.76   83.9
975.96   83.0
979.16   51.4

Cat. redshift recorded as 0.880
